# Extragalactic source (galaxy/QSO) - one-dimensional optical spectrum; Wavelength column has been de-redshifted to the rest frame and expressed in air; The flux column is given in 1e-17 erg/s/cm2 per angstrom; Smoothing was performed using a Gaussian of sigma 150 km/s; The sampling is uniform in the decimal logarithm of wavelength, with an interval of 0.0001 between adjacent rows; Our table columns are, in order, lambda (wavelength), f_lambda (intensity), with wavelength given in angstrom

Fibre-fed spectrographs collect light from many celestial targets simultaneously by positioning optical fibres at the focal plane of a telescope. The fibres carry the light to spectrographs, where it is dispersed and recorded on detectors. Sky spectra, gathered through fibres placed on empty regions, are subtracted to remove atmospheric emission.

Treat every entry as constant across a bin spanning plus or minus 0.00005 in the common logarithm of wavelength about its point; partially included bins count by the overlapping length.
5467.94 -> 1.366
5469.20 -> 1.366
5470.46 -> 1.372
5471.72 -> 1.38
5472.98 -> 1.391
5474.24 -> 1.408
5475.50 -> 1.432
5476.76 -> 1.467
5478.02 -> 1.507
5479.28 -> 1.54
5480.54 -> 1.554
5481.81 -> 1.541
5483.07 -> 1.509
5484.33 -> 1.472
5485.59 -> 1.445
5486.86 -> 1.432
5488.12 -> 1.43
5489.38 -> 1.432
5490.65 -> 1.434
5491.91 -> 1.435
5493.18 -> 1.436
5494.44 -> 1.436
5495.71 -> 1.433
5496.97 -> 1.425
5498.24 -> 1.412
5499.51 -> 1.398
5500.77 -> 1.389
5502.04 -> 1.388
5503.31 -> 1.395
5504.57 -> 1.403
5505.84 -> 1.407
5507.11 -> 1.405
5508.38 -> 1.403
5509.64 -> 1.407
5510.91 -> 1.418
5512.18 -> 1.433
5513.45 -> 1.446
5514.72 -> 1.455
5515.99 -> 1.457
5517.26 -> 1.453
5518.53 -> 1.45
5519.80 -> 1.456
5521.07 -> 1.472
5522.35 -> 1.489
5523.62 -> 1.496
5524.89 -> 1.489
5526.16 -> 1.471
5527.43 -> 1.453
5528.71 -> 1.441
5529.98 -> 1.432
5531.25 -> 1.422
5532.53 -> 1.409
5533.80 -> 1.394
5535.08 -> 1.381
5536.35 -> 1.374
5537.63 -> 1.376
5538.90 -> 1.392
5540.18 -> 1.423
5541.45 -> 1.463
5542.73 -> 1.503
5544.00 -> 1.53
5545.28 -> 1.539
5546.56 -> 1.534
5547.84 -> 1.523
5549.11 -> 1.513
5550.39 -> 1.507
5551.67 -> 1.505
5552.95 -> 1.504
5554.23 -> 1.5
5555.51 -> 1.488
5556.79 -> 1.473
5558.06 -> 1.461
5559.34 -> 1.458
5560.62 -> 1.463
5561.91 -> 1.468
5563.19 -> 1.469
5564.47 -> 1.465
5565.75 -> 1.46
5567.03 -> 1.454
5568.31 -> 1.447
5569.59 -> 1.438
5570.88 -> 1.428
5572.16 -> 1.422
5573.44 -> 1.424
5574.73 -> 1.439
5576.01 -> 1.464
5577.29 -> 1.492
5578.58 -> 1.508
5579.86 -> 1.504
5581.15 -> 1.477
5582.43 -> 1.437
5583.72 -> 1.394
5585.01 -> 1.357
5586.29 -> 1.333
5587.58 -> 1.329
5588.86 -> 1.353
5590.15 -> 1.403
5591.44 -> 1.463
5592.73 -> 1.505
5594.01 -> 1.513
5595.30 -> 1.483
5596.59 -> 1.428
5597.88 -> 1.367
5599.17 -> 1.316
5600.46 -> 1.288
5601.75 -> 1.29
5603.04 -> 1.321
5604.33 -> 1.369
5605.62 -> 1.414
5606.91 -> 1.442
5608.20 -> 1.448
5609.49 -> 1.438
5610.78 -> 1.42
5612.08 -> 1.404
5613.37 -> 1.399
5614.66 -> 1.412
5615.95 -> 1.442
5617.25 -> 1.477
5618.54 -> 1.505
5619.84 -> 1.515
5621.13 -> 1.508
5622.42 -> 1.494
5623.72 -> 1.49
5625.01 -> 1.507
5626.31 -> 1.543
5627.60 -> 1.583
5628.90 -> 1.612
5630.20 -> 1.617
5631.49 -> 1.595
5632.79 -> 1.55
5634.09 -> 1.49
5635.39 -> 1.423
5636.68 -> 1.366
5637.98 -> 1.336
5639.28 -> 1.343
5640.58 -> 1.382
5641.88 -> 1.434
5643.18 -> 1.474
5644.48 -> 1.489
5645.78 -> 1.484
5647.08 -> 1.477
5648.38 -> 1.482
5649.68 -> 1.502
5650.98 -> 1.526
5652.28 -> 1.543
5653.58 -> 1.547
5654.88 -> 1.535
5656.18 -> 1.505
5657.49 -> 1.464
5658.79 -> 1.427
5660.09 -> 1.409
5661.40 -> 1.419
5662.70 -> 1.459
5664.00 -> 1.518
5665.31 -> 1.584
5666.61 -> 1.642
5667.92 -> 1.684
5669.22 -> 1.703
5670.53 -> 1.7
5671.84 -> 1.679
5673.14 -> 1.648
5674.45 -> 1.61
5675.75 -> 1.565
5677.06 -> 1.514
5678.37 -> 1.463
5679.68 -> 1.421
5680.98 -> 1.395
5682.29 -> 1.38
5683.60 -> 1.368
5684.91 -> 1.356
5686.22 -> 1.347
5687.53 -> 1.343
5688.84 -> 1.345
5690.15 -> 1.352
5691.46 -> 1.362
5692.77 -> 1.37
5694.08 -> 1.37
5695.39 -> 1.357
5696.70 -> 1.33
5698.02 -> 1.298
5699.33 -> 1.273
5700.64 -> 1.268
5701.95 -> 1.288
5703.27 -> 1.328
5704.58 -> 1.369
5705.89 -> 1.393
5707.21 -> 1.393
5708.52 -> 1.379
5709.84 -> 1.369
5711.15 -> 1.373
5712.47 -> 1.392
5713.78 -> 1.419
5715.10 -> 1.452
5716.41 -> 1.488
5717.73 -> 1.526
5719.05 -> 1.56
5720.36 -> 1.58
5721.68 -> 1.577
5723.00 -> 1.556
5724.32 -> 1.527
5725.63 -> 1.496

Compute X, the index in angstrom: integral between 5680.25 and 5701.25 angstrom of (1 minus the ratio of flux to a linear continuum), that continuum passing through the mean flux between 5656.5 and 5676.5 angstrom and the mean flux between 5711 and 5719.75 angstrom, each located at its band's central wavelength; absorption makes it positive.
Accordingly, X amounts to 2.4 angstrom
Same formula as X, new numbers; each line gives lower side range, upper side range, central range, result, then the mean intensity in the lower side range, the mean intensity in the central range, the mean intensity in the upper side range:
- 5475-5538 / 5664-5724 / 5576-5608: 0.78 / 1.44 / 1.41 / 1.45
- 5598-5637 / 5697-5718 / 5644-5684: -3.10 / 1.46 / 1.52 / 1.37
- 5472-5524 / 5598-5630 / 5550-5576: -0.35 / 1.44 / 1.46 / 1.44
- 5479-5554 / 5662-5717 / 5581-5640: 0.16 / 1.45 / 1.44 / 1.44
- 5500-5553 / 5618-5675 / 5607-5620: 0.48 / 1.45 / 1.44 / 1.52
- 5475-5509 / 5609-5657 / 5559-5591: 0.67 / 1.44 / 1.44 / 1.48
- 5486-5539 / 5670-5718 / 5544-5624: -1.34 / 1.43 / 1.45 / 1.41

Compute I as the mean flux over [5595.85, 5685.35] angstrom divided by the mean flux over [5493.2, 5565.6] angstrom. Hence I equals 1.02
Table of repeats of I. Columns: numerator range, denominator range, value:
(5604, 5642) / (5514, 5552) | 1.00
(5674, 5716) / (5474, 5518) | 0.96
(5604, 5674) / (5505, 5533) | 1.04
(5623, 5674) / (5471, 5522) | 1.05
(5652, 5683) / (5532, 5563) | 1.05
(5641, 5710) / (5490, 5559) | 1.00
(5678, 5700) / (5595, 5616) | 0.98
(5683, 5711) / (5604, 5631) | 0.91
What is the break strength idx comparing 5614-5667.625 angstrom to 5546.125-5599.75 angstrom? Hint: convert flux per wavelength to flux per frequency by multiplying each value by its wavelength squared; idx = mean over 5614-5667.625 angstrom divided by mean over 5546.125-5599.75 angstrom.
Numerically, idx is 1.05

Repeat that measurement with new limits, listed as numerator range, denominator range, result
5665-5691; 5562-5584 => 1.07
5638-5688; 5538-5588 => 1.06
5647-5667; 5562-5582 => 1.06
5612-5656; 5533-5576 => 1.05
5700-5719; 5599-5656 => 0.98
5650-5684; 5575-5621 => 1.10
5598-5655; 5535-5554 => 1.02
